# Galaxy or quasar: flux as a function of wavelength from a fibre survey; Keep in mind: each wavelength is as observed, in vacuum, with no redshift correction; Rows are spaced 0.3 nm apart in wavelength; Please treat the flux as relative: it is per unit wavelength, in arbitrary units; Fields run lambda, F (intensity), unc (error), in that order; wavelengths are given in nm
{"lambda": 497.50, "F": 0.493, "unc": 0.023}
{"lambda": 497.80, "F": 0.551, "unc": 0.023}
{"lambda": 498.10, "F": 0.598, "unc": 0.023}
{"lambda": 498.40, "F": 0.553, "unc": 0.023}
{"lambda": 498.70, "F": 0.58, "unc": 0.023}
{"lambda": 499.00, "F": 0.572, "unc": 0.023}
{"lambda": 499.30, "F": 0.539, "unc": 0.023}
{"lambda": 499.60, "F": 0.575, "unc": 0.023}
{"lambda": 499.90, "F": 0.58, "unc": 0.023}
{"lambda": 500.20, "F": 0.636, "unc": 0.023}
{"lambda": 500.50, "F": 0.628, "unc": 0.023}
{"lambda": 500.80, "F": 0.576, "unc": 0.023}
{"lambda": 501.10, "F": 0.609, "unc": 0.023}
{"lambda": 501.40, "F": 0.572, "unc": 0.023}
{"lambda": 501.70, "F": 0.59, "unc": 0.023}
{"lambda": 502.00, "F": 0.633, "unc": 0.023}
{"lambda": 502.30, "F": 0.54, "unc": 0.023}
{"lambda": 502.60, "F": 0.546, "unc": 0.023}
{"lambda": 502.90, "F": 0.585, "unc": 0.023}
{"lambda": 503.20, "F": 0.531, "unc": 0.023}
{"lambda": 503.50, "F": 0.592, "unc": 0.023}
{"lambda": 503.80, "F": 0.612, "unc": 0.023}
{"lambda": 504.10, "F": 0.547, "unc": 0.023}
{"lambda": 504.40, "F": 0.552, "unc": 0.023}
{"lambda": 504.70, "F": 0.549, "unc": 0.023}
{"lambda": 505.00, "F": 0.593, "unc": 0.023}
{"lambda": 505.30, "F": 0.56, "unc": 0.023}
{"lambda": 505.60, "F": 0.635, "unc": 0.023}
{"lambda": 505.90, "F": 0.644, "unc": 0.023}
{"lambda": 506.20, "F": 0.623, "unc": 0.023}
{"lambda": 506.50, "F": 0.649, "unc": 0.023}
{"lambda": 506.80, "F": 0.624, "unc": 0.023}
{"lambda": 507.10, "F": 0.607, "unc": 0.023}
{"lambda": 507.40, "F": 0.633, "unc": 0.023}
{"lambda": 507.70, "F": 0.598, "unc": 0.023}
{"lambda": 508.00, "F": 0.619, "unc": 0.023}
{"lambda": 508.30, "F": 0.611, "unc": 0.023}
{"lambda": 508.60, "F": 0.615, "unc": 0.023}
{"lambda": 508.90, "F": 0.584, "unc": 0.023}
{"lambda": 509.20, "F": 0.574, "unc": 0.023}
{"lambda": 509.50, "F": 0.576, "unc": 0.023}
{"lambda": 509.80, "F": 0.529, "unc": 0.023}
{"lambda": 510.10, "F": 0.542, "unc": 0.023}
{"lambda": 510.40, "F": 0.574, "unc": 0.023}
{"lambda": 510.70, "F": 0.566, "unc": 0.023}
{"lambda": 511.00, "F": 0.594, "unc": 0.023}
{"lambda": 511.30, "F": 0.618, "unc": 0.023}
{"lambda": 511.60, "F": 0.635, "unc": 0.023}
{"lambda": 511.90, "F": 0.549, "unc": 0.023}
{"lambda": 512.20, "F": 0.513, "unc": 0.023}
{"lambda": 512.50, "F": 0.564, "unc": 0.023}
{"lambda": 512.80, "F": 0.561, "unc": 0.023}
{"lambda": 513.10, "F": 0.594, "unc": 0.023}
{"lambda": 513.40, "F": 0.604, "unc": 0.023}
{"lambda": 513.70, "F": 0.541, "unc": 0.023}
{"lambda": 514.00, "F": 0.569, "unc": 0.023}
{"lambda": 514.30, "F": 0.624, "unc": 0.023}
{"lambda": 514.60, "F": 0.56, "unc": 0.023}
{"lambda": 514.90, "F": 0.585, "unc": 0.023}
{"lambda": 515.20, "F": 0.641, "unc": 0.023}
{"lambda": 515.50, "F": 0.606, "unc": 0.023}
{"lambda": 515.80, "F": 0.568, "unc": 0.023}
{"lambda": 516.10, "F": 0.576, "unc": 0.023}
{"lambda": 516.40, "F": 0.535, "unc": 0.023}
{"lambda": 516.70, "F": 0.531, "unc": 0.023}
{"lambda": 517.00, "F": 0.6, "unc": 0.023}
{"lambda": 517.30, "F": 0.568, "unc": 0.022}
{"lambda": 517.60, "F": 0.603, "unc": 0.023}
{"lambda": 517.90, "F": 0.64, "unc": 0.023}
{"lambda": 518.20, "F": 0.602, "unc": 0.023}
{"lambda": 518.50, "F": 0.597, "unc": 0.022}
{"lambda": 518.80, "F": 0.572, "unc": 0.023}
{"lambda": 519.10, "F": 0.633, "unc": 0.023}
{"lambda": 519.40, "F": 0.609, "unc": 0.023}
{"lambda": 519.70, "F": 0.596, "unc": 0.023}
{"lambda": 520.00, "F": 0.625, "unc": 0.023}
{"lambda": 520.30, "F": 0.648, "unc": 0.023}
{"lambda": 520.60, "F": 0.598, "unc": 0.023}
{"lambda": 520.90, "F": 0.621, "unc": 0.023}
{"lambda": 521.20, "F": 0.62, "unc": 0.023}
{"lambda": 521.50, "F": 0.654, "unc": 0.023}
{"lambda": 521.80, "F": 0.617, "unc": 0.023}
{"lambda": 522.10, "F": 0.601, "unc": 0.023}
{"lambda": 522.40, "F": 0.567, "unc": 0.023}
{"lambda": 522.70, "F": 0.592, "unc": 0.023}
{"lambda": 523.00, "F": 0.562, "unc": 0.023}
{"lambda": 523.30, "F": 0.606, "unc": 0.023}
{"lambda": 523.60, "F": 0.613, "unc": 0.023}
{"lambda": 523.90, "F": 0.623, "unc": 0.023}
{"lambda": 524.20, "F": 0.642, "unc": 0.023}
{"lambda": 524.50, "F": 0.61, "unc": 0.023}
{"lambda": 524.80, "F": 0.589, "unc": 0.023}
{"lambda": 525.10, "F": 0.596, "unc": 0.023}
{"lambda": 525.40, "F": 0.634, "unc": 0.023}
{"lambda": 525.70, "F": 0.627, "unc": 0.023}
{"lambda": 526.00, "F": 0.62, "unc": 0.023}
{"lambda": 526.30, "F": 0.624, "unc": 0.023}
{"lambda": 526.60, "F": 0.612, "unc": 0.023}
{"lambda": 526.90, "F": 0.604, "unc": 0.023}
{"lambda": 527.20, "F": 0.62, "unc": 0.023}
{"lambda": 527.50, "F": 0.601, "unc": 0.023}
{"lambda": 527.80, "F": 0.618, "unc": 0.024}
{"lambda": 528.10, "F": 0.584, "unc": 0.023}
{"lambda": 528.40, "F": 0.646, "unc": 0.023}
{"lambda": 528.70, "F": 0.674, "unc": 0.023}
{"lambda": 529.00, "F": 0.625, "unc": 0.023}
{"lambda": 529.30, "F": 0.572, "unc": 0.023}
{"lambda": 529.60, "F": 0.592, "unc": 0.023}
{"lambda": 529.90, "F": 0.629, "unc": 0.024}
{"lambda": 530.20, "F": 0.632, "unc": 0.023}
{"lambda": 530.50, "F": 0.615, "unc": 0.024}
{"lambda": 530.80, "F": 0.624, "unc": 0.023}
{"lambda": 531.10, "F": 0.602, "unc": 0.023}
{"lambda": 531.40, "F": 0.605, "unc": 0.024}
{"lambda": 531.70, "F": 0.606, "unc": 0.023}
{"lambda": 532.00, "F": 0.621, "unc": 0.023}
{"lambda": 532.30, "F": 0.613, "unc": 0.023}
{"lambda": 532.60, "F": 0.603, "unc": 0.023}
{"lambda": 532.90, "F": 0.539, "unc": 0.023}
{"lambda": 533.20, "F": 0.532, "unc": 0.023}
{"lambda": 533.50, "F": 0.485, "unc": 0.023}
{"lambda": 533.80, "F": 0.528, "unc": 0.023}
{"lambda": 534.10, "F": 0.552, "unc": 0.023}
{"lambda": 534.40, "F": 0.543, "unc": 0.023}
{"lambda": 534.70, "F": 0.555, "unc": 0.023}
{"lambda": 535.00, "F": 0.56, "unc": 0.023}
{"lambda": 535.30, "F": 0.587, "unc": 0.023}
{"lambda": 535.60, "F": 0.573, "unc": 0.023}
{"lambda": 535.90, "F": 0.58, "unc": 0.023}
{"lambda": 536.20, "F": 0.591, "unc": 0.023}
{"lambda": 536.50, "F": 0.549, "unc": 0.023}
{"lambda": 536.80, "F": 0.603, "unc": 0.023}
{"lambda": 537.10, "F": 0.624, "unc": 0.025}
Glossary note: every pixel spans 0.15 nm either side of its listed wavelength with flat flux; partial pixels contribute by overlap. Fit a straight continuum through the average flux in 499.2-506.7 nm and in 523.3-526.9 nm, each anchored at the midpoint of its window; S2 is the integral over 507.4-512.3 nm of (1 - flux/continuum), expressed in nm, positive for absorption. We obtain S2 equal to 0.11 nm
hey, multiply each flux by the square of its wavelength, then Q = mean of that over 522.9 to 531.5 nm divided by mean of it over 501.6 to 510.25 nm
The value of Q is 1.13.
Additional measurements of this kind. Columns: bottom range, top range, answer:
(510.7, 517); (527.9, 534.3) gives 1.10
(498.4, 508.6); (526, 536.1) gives 1.11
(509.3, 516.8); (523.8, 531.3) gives 1.13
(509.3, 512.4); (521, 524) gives 1.11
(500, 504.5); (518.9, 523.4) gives 1.12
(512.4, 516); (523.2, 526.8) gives 1.10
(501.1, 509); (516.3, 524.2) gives 1.08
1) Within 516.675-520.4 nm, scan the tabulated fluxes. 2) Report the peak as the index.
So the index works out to 0.648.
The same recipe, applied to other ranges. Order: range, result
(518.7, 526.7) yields 0.654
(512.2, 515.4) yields 0.641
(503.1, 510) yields 0.649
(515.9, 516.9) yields 0.576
